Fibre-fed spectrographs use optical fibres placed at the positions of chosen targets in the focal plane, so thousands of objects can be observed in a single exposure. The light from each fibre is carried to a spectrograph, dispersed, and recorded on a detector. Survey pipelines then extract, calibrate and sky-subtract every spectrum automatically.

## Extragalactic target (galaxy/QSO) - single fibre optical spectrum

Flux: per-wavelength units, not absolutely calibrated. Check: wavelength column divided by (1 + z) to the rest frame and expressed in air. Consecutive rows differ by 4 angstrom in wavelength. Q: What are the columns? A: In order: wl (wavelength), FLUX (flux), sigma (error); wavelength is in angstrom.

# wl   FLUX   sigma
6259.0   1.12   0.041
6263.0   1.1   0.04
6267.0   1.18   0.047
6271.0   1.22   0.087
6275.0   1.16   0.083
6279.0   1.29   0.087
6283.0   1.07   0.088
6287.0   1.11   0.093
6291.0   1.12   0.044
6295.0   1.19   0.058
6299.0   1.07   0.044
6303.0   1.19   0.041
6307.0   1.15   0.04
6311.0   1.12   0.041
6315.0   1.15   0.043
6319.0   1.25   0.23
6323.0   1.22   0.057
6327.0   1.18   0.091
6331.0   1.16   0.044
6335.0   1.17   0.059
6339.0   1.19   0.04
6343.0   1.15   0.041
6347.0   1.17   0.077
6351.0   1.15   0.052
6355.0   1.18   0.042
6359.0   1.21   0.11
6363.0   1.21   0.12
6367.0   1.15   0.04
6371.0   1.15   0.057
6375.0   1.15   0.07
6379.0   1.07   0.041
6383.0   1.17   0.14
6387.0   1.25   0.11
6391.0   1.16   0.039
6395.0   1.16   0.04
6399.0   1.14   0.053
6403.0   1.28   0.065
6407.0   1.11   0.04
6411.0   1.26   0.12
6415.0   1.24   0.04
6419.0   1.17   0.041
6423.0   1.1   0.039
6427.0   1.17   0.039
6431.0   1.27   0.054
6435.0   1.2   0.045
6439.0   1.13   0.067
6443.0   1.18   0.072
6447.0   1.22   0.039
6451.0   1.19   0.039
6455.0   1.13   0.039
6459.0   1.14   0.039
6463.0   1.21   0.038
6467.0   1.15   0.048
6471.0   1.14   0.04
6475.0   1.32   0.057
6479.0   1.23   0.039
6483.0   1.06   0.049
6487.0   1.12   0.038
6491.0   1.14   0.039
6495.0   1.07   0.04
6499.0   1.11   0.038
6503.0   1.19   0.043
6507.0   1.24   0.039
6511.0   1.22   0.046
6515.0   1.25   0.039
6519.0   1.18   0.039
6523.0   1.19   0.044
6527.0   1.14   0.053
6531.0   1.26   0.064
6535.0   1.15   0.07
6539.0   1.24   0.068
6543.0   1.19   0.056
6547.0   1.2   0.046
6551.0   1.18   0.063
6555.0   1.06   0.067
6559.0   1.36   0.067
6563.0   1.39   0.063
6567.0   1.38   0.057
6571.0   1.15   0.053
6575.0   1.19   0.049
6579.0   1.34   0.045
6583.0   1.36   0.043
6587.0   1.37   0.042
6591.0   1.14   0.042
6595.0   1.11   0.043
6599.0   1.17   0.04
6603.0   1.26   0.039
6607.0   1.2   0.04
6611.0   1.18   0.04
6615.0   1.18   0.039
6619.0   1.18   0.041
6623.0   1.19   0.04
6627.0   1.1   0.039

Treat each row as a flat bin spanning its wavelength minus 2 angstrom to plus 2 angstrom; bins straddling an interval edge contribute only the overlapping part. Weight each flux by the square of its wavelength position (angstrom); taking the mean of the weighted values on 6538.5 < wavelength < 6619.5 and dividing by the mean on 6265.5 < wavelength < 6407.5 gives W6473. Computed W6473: 1.14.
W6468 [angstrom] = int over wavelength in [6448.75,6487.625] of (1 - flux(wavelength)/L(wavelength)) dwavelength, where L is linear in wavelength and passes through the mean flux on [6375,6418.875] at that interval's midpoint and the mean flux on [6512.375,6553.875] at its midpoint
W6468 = 0.6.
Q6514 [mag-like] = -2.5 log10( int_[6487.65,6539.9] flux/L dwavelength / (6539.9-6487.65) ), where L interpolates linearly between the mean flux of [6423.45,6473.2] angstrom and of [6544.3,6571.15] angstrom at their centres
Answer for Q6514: 0.04 mag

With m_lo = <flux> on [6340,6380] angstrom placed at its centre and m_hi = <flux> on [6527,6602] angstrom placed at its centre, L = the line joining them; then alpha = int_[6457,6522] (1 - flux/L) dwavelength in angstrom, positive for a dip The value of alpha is 1.8 angstrom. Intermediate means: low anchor 1.16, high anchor 1.23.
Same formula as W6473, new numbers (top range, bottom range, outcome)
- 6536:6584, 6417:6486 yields 1.10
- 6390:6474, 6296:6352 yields 1.05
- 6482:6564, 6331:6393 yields 1.07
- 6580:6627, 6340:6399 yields 1.12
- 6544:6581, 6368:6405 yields 1.13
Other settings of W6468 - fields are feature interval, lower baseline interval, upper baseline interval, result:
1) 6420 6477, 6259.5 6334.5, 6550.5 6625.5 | 0.77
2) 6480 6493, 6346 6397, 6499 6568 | 0.95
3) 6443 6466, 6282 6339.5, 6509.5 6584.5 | 0.49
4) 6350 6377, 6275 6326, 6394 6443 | 0.05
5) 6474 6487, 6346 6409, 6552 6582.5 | 0.44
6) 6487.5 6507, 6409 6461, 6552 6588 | 1.46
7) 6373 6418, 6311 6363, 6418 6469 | -0.15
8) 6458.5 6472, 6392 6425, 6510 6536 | 0.31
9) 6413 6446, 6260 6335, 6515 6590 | 0.51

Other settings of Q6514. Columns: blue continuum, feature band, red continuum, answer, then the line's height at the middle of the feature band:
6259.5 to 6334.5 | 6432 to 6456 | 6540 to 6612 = 0.018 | 1.2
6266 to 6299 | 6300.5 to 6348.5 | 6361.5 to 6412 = -0.008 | 1.17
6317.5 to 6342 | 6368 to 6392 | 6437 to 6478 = 0.028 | 1.19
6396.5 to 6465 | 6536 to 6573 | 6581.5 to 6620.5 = -0.027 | 1.21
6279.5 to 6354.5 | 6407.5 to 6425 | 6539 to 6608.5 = 0.004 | 1.19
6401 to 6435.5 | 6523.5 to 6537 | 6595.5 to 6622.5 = 0.009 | 1.19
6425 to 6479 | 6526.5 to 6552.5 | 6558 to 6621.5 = 0.025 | 1.23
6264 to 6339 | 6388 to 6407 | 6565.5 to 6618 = 0.007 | 1.19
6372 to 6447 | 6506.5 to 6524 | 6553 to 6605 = 0.008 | 1.22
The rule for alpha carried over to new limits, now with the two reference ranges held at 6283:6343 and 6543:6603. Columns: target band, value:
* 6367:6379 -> 0.4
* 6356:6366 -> -0.2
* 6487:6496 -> 0.8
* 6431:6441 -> 0.1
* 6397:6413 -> -0.1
